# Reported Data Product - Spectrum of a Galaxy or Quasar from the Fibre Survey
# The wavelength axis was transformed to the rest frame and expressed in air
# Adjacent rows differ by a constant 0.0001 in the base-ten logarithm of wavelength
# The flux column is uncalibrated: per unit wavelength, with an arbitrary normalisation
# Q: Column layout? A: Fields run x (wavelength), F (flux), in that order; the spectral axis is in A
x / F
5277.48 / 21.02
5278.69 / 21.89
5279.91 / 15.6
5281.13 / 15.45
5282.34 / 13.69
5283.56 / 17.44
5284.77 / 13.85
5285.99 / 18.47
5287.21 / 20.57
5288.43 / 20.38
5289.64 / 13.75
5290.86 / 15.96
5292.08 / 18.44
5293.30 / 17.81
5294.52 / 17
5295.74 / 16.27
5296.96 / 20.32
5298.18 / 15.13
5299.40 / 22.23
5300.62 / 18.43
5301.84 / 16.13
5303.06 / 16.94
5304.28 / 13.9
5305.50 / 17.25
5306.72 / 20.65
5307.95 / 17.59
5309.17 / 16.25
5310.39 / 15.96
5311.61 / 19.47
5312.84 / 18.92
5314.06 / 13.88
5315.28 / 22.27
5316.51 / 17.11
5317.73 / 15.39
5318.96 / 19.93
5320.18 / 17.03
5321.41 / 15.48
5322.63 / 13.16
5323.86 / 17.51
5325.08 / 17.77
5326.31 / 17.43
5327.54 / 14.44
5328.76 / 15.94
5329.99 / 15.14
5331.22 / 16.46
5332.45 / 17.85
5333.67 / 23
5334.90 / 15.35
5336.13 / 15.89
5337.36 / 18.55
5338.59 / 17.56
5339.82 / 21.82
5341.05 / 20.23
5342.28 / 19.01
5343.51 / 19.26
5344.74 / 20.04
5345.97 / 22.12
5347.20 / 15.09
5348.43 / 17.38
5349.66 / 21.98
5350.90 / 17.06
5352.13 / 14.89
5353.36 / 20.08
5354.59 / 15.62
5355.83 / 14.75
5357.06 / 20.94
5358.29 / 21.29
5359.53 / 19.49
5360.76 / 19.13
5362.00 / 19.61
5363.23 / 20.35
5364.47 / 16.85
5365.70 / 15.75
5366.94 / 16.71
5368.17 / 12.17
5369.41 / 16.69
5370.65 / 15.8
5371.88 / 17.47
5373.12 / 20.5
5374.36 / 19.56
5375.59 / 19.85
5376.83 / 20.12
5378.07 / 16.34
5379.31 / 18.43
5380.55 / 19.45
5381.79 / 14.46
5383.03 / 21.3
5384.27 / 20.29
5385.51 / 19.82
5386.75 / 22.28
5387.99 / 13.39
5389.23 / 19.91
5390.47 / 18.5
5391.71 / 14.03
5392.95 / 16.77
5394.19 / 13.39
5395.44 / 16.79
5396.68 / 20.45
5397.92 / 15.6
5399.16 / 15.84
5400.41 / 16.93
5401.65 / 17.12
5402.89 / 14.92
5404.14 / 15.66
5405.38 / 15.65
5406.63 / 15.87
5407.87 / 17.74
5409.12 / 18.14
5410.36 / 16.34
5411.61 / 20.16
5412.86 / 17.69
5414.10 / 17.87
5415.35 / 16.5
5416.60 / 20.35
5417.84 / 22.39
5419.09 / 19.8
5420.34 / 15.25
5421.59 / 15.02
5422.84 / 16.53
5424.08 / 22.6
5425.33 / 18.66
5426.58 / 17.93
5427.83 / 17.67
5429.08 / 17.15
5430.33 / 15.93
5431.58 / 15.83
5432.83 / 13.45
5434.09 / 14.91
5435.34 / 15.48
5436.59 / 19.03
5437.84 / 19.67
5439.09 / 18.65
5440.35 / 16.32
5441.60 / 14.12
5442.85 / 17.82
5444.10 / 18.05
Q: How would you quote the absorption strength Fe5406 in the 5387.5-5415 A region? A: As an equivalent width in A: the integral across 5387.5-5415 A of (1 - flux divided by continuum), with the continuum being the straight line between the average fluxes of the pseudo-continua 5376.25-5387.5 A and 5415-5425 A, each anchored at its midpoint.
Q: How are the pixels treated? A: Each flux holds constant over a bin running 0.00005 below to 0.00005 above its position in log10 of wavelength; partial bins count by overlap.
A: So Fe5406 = 3.02 A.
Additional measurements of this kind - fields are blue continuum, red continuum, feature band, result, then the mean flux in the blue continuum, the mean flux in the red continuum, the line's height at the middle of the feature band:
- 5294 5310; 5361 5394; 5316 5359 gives -0.2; 17.5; 17.9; 17.7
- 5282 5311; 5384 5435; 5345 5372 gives -0.8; 17.3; 17.3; 17.3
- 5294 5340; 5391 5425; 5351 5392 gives -1.8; 17.4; 17.3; 17.3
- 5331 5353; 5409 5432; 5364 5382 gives 0.9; 18.6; 18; 18.4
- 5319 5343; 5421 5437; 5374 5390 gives -1.6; 17.4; 16.9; 17.2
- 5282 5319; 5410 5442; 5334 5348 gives -1.0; 17.5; 17.5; 17.5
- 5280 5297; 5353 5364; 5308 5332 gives 1.3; 16.9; 19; 17.9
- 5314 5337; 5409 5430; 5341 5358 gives -1.1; 17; 18.2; 17.3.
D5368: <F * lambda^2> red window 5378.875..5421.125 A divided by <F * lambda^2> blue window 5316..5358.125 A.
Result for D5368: 1.02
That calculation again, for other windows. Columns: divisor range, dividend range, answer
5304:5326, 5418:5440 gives 1.05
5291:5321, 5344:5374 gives 1.04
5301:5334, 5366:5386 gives 1.08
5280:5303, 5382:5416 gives 1.05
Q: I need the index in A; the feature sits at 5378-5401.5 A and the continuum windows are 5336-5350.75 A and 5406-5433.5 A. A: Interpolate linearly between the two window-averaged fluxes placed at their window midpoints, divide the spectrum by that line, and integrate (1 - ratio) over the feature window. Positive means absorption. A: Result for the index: 0.8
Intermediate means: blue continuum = 19.1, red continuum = 17.7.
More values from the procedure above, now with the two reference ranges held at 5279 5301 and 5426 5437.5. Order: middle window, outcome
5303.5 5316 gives -0.3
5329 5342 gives -0.8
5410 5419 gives -1.3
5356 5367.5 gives -1.3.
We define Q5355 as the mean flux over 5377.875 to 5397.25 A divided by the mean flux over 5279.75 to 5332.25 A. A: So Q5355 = 1.05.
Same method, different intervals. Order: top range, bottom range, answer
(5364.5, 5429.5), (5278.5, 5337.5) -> 1.02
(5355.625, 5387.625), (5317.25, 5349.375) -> 1.04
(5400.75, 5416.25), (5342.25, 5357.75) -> 0.93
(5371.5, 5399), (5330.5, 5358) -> 0.98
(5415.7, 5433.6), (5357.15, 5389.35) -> 0.96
